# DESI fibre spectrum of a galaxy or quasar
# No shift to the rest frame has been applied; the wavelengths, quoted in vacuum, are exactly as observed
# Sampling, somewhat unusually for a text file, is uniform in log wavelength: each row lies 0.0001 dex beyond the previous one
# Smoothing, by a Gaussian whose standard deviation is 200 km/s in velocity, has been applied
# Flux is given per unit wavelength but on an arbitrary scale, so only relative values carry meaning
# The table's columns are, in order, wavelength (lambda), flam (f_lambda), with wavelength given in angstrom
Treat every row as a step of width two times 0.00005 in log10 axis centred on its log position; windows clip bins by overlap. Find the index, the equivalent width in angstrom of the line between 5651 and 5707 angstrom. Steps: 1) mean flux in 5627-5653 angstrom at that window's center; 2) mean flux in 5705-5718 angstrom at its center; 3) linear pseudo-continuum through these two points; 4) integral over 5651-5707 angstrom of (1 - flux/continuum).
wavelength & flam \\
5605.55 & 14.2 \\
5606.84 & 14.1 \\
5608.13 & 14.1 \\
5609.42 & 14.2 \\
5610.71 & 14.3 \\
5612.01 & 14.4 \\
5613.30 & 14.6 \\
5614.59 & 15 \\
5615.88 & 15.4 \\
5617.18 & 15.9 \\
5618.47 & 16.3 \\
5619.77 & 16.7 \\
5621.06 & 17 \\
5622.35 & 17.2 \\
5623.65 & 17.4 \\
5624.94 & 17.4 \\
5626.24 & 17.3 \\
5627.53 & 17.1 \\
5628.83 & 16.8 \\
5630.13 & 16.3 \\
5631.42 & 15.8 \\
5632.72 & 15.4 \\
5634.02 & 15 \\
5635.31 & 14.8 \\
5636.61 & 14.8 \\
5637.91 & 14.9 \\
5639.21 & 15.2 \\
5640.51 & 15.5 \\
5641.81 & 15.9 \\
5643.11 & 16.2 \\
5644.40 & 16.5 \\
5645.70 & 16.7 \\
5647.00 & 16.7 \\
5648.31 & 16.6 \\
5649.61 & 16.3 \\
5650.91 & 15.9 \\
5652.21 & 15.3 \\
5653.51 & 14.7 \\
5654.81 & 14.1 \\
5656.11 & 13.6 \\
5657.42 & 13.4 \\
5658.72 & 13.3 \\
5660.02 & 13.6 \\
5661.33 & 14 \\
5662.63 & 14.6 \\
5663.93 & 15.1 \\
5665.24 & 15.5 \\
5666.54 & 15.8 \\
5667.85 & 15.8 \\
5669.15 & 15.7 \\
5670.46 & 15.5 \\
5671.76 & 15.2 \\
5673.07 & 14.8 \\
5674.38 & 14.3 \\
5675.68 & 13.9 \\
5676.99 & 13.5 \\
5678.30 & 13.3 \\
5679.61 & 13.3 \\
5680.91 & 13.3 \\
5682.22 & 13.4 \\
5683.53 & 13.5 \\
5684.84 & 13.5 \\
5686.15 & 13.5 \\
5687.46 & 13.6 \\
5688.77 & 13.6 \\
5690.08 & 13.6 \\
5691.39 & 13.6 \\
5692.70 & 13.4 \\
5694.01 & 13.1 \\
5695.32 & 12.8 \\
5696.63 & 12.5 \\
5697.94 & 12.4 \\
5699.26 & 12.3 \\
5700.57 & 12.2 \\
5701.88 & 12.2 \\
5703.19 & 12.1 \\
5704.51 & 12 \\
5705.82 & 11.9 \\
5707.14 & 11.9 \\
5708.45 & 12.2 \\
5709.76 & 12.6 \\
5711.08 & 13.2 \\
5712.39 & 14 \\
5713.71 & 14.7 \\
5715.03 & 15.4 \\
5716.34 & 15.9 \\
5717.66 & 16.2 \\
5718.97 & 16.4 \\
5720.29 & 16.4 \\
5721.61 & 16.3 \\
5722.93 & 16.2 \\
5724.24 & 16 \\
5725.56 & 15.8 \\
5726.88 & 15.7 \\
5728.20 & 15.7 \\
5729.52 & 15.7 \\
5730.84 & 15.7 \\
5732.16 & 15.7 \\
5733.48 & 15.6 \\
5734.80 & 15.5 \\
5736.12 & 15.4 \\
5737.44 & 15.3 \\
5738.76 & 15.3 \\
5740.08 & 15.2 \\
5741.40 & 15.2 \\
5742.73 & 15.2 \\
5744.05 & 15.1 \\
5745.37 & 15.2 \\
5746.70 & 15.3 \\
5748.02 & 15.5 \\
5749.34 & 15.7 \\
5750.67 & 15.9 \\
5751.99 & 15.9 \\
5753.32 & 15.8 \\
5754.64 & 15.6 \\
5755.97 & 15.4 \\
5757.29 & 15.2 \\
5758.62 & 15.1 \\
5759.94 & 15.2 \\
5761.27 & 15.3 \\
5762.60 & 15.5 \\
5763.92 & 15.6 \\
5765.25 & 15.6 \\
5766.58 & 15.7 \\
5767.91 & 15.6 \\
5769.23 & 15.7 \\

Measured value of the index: 3.7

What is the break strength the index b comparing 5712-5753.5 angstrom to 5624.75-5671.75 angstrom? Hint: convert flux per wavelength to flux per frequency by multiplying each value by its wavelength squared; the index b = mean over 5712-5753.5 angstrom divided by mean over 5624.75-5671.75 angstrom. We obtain 1.0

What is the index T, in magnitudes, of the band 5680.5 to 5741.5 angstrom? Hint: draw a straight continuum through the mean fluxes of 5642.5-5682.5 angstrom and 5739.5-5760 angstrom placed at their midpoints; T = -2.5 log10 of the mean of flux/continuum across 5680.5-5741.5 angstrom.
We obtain 0.07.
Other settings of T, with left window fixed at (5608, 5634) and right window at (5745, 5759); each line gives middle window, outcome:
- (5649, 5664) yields 0.097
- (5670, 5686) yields 0.134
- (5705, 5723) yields 0.086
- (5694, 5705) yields 0.259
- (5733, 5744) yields 0.017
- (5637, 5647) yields 0.000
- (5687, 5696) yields 0.174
